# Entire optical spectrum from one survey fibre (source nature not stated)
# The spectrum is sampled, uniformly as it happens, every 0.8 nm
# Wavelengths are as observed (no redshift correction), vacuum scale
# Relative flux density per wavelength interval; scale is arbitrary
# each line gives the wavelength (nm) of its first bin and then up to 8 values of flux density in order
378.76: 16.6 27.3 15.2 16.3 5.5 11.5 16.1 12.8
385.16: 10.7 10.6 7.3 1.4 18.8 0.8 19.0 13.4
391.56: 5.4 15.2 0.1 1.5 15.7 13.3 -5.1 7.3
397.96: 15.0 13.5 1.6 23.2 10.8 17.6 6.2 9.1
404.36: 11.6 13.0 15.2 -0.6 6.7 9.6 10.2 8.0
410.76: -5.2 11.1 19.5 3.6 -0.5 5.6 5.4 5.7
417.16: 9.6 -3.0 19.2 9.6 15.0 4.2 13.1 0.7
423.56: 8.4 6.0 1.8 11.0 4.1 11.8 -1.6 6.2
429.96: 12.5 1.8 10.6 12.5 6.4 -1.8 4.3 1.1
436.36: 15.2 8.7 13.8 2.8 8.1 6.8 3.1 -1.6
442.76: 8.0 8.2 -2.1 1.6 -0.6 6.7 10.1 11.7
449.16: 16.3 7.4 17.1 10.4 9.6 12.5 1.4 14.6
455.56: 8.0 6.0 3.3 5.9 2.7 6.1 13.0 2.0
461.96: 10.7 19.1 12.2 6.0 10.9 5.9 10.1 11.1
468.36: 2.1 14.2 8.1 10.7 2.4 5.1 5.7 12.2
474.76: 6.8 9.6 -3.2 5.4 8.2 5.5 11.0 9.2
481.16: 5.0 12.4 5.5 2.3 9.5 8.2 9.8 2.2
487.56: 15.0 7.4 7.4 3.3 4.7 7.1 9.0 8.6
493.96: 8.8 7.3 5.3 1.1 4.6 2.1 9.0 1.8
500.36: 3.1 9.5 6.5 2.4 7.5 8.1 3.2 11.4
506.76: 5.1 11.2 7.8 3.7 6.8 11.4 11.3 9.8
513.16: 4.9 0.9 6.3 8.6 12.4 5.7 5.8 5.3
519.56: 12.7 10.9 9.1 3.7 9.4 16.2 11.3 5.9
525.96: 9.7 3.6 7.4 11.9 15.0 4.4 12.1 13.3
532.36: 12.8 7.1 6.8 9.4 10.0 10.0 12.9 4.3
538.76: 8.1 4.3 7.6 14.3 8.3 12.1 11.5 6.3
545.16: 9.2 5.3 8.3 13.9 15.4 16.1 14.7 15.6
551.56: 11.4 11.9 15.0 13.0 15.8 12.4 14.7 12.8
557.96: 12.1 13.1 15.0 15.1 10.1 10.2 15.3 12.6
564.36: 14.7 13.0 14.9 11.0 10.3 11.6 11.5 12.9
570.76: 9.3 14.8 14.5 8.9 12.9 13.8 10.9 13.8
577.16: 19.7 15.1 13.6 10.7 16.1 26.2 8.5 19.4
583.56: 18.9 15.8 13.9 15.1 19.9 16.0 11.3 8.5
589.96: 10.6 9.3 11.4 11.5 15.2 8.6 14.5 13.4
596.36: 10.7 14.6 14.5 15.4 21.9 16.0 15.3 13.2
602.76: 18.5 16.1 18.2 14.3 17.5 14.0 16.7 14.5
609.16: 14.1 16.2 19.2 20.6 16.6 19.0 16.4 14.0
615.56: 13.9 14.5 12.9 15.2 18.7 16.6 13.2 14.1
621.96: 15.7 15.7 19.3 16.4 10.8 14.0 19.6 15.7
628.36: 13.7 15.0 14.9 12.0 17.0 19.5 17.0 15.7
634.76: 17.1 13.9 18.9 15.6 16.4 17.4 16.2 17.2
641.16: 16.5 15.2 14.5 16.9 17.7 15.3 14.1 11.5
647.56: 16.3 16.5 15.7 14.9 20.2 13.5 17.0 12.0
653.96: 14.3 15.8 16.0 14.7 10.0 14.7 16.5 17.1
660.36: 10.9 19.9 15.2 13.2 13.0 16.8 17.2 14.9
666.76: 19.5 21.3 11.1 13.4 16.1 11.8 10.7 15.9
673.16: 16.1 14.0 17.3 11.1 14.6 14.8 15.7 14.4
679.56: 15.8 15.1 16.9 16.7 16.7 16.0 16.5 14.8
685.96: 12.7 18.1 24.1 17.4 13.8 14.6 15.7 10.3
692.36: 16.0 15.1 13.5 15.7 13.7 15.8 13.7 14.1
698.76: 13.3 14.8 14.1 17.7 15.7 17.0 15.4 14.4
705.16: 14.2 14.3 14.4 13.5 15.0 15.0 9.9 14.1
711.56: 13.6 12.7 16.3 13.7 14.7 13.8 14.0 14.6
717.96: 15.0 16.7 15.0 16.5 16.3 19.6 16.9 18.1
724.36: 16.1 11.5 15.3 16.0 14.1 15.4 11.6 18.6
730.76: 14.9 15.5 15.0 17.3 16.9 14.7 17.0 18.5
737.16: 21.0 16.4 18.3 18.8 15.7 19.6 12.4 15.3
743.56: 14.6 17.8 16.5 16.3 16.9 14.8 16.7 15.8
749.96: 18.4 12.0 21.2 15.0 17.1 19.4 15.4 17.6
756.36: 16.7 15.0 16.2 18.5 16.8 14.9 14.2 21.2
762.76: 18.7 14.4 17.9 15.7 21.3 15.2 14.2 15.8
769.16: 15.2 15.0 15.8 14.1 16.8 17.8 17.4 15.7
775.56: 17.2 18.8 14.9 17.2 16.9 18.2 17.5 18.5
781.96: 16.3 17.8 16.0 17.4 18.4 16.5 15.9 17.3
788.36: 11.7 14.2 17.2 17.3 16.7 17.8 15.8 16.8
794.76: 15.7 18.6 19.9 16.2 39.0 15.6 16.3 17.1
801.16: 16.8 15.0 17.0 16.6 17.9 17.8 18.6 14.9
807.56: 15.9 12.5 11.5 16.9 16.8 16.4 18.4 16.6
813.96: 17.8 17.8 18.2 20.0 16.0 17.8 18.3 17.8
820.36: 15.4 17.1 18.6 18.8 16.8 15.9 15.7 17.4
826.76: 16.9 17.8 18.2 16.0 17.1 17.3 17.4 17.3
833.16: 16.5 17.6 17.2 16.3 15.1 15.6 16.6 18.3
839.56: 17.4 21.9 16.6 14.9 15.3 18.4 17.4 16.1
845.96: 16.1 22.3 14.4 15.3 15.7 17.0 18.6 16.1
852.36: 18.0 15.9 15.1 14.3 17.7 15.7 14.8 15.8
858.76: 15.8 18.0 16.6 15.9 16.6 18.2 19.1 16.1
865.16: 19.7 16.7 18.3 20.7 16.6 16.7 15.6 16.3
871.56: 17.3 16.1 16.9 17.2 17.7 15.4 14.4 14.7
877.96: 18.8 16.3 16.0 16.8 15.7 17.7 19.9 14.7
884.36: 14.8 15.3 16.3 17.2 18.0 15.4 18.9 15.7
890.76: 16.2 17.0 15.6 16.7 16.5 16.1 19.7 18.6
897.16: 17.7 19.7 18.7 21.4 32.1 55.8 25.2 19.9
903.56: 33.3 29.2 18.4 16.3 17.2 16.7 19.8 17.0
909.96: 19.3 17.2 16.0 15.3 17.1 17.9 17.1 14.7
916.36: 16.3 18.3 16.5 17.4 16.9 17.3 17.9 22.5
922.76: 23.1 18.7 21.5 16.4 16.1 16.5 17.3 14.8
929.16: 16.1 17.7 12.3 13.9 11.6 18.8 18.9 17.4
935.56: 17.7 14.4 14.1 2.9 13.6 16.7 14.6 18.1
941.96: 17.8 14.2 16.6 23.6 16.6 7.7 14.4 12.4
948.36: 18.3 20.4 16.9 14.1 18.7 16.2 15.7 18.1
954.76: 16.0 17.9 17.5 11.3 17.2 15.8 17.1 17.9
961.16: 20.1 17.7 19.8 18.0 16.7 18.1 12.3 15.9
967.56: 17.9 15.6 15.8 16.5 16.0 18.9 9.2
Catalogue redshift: 0.37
